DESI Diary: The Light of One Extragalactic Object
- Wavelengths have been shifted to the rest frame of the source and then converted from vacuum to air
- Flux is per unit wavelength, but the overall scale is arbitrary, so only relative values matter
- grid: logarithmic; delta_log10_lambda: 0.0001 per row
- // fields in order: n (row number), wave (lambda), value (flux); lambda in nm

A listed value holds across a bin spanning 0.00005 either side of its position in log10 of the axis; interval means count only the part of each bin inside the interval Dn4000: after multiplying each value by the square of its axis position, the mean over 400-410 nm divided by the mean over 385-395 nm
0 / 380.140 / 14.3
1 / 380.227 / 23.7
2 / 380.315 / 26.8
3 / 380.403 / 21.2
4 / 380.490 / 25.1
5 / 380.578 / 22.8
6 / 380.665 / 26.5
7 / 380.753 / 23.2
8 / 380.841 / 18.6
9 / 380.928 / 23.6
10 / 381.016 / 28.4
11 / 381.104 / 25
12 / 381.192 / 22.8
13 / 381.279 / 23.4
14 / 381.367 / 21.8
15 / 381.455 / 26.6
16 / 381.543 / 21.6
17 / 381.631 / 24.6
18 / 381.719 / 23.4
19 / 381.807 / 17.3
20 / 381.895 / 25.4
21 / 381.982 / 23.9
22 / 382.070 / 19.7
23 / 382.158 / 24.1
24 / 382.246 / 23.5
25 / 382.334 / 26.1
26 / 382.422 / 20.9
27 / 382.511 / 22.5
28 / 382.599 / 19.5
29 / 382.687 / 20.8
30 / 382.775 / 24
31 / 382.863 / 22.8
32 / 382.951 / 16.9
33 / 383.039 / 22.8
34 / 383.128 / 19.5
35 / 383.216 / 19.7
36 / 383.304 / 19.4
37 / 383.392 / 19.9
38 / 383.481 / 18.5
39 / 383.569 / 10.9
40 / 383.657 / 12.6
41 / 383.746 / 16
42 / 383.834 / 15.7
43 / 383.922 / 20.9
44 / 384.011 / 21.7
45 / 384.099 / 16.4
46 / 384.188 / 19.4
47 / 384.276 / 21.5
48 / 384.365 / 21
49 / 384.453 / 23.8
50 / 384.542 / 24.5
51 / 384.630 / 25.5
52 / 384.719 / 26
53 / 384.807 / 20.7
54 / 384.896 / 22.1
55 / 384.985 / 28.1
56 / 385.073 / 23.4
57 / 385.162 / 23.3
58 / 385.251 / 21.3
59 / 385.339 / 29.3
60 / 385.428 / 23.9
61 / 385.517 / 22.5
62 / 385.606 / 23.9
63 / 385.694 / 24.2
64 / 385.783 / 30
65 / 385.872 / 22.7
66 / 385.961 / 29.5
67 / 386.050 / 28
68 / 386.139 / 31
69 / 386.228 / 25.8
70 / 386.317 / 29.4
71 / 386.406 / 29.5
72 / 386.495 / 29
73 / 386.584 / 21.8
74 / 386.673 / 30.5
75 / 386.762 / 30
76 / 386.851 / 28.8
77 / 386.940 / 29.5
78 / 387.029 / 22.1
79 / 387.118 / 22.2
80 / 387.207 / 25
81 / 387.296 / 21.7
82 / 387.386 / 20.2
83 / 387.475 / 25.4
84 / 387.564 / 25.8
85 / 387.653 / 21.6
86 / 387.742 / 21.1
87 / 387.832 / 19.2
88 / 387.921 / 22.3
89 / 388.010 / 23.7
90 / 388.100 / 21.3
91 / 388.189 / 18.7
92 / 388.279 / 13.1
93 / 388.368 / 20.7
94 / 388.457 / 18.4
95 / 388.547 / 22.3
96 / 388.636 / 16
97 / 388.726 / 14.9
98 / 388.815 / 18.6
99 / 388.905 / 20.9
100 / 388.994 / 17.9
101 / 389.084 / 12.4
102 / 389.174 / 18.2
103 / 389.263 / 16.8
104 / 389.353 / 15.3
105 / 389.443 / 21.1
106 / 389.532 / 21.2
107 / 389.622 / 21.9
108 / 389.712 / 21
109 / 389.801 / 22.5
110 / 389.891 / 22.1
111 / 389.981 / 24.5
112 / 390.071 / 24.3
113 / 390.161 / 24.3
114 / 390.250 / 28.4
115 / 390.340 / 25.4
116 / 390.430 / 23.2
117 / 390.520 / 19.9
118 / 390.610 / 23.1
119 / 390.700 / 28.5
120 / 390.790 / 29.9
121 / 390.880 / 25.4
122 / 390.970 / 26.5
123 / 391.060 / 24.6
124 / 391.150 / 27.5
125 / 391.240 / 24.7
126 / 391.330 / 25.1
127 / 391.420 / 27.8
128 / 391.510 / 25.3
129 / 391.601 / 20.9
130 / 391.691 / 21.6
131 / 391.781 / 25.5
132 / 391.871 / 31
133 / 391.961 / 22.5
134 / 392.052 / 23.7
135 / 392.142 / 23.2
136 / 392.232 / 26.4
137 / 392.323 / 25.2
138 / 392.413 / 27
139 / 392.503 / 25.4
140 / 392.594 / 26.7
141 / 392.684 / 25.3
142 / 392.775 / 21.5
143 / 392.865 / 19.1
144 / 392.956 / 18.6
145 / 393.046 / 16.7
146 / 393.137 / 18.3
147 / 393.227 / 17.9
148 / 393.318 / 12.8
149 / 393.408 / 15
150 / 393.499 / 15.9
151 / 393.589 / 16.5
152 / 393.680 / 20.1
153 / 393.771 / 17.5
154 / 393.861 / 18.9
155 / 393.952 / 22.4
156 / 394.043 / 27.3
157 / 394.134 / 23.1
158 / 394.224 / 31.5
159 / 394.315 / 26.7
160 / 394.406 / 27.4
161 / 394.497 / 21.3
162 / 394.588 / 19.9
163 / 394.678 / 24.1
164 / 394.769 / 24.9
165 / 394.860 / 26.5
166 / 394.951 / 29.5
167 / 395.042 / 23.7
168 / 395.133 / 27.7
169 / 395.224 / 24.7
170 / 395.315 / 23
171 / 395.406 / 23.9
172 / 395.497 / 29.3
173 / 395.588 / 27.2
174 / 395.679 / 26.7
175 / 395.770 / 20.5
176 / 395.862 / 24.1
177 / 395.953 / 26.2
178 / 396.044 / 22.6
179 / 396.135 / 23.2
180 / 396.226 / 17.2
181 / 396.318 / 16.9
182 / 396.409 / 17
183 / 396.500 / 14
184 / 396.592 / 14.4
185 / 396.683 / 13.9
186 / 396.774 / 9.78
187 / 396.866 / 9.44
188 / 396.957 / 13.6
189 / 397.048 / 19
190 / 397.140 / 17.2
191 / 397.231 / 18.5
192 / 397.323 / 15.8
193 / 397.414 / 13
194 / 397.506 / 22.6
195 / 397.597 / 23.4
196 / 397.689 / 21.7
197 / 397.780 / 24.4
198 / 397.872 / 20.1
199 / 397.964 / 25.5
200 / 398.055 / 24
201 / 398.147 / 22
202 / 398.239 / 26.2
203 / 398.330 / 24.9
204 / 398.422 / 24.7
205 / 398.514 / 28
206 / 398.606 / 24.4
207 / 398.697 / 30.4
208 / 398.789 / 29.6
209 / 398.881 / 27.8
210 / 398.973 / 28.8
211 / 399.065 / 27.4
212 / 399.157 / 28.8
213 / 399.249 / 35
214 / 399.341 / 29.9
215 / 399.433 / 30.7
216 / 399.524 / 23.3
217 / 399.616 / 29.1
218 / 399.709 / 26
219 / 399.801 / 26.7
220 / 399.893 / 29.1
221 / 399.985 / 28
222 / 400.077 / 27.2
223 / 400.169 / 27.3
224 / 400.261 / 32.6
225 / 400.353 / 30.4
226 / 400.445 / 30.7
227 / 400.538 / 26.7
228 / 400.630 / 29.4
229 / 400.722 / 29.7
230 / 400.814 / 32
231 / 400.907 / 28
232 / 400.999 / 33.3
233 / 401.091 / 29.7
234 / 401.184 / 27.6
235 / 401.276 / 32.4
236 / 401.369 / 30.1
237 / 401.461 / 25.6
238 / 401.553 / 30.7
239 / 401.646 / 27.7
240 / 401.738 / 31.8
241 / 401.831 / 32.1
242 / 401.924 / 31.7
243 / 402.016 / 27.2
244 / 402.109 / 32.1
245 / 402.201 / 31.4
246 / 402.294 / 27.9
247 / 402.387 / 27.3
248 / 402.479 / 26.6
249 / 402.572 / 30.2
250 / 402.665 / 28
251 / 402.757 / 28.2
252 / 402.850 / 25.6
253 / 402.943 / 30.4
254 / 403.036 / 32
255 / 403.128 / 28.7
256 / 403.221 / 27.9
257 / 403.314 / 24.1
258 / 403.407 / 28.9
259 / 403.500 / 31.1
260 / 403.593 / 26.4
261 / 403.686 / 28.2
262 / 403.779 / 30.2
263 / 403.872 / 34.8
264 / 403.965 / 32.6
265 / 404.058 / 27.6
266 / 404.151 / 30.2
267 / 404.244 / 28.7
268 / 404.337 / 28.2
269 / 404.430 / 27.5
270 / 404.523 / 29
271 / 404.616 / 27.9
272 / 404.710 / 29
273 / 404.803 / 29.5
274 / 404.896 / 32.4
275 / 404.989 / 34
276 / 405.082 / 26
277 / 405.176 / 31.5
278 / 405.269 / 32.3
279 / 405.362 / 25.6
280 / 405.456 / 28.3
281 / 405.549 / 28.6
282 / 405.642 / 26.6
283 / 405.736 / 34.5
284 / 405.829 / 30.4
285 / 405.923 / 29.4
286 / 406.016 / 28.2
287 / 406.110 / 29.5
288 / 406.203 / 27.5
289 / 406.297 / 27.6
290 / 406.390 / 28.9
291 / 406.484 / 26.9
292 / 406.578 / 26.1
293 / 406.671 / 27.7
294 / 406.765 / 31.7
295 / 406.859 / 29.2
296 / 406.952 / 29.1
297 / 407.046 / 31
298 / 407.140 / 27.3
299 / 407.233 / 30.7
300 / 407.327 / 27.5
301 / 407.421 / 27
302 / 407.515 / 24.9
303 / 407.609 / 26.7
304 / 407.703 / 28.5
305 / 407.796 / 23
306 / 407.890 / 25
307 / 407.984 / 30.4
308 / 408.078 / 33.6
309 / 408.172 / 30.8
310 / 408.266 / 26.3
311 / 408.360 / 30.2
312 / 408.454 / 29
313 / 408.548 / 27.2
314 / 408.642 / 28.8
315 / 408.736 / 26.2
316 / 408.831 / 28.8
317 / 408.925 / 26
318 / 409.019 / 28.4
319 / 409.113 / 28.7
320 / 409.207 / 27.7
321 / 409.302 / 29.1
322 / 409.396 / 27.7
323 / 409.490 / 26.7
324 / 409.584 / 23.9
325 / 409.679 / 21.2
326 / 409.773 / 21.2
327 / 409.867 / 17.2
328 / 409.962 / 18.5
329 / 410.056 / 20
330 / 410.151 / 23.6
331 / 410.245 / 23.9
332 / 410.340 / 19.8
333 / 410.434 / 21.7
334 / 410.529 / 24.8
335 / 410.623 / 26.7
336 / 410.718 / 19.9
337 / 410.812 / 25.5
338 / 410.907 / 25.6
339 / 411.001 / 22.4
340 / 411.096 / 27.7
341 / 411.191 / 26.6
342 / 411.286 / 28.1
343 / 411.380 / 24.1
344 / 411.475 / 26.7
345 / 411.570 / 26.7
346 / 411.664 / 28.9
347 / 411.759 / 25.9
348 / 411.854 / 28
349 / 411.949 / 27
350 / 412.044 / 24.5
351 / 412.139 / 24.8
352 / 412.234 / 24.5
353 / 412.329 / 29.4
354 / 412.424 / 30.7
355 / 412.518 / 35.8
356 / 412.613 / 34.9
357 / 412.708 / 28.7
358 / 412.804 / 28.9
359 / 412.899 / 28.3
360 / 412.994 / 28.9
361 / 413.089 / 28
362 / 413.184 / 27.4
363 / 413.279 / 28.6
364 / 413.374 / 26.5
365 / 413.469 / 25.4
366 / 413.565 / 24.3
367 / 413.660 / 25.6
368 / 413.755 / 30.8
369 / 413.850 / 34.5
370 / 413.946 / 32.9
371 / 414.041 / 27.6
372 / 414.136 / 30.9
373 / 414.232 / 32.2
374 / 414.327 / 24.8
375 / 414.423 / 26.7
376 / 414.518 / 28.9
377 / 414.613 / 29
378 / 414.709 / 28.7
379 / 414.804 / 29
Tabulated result 1.33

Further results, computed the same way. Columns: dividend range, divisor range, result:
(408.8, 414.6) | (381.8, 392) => 1.33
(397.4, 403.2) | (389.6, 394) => 1.28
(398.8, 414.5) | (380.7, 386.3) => 1.40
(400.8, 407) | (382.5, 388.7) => 1.42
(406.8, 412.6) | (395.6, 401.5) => 1.14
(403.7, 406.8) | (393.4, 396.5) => 1.34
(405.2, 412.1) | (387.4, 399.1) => 1.30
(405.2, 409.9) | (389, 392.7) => 1.27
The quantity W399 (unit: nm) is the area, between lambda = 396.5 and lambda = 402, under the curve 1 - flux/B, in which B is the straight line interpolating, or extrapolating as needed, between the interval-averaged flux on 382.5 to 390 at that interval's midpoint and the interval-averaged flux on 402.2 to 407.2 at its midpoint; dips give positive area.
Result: 0.30 nm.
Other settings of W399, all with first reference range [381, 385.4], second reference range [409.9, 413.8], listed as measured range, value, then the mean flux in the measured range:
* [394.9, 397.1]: 0.28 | 20.7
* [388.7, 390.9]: 0.11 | 21.7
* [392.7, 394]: 0.29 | 18.1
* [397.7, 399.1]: -0.09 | 25.8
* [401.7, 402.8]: -0.21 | 29.5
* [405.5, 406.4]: -0.13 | 29.1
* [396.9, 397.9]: 0.21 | 18.9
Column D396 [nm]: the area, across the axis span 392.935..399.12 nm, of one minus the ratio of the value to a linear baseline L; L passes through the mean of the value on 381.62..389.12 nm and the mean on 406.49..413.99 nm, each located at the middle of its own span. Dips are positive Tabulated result 0.635 nm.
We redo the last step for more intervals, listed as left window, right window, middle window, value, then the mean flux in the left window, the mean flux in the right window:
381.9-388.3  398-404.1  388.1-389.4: 0.36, 22.9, 28.8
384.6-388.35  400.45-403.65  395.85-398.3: 0.77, 24.6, 29.2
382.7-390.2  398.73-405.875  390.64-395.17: 0.27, 22.1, 29.3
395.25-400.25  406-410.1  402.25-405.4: -0.44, 23.3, 27.1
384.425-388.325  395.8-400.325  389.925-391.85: -0.09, 24.6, 23.2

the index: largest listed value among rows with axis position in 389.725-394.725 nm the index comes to 31.5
